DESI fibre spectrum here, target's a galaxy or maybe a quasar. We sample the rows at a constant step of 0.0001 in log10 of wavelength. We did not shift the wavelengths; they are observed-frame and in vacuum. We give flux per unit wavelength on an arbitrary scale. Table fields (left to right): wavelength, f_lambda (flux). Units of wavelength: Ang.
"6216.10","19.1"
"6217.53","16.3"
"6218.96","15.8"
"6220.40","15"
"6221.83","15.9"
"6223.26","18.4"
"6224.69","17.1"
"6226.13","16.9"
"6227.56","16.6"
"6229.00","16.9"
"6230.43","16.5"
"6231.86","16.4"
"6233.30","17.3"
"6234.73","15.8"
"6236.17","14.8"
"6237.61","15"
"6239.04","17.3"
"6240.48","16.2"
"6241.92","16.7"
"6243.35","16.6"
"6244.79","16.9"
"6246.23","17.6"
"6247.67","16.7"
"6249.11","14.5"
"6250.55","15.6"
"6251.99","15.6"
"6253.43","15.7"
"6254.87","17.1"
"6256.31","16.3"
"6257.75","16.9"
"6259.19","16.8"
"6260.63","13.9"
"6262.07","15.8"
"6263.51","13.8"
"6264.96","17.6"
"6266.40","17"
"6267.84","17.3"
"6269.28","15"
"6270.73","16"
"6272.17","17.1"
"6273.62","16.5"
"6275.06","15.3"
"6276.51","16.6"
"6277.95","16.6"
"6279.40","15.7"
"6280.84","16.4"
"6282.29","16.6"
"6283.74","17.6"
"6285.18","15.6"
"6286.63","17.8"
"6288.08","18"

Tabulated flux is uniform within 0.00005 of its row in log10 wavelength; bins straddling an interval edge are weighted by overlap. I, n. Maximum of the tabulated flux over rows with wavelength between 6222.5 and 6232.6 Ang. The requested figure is 18.4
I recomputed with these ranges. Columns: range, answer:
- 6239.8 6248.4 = 17.6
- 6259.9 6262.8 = 15.8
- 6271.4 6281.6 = 17.1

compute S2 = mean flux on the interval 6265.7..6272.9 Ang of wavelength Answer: 16.5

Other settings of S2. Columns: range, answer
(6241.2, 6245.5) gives 16.7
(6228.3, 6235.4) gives 16.6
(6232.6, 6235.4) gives 16.6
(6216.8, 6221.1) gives 15.7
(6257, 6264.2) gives 15.5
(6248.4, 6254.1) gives 15.3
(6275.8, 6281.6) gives 16.3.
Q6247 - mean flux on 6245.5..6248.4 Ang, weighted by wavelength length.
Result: 17.1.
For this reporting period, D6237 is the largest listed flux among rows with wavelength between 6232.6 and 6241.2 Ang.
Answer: 17.3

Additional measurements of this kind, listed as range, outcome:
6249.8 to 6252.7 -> 15.6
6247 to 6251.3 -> 16.7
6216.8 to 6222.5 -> 16.3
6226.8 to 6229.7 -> 16.9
